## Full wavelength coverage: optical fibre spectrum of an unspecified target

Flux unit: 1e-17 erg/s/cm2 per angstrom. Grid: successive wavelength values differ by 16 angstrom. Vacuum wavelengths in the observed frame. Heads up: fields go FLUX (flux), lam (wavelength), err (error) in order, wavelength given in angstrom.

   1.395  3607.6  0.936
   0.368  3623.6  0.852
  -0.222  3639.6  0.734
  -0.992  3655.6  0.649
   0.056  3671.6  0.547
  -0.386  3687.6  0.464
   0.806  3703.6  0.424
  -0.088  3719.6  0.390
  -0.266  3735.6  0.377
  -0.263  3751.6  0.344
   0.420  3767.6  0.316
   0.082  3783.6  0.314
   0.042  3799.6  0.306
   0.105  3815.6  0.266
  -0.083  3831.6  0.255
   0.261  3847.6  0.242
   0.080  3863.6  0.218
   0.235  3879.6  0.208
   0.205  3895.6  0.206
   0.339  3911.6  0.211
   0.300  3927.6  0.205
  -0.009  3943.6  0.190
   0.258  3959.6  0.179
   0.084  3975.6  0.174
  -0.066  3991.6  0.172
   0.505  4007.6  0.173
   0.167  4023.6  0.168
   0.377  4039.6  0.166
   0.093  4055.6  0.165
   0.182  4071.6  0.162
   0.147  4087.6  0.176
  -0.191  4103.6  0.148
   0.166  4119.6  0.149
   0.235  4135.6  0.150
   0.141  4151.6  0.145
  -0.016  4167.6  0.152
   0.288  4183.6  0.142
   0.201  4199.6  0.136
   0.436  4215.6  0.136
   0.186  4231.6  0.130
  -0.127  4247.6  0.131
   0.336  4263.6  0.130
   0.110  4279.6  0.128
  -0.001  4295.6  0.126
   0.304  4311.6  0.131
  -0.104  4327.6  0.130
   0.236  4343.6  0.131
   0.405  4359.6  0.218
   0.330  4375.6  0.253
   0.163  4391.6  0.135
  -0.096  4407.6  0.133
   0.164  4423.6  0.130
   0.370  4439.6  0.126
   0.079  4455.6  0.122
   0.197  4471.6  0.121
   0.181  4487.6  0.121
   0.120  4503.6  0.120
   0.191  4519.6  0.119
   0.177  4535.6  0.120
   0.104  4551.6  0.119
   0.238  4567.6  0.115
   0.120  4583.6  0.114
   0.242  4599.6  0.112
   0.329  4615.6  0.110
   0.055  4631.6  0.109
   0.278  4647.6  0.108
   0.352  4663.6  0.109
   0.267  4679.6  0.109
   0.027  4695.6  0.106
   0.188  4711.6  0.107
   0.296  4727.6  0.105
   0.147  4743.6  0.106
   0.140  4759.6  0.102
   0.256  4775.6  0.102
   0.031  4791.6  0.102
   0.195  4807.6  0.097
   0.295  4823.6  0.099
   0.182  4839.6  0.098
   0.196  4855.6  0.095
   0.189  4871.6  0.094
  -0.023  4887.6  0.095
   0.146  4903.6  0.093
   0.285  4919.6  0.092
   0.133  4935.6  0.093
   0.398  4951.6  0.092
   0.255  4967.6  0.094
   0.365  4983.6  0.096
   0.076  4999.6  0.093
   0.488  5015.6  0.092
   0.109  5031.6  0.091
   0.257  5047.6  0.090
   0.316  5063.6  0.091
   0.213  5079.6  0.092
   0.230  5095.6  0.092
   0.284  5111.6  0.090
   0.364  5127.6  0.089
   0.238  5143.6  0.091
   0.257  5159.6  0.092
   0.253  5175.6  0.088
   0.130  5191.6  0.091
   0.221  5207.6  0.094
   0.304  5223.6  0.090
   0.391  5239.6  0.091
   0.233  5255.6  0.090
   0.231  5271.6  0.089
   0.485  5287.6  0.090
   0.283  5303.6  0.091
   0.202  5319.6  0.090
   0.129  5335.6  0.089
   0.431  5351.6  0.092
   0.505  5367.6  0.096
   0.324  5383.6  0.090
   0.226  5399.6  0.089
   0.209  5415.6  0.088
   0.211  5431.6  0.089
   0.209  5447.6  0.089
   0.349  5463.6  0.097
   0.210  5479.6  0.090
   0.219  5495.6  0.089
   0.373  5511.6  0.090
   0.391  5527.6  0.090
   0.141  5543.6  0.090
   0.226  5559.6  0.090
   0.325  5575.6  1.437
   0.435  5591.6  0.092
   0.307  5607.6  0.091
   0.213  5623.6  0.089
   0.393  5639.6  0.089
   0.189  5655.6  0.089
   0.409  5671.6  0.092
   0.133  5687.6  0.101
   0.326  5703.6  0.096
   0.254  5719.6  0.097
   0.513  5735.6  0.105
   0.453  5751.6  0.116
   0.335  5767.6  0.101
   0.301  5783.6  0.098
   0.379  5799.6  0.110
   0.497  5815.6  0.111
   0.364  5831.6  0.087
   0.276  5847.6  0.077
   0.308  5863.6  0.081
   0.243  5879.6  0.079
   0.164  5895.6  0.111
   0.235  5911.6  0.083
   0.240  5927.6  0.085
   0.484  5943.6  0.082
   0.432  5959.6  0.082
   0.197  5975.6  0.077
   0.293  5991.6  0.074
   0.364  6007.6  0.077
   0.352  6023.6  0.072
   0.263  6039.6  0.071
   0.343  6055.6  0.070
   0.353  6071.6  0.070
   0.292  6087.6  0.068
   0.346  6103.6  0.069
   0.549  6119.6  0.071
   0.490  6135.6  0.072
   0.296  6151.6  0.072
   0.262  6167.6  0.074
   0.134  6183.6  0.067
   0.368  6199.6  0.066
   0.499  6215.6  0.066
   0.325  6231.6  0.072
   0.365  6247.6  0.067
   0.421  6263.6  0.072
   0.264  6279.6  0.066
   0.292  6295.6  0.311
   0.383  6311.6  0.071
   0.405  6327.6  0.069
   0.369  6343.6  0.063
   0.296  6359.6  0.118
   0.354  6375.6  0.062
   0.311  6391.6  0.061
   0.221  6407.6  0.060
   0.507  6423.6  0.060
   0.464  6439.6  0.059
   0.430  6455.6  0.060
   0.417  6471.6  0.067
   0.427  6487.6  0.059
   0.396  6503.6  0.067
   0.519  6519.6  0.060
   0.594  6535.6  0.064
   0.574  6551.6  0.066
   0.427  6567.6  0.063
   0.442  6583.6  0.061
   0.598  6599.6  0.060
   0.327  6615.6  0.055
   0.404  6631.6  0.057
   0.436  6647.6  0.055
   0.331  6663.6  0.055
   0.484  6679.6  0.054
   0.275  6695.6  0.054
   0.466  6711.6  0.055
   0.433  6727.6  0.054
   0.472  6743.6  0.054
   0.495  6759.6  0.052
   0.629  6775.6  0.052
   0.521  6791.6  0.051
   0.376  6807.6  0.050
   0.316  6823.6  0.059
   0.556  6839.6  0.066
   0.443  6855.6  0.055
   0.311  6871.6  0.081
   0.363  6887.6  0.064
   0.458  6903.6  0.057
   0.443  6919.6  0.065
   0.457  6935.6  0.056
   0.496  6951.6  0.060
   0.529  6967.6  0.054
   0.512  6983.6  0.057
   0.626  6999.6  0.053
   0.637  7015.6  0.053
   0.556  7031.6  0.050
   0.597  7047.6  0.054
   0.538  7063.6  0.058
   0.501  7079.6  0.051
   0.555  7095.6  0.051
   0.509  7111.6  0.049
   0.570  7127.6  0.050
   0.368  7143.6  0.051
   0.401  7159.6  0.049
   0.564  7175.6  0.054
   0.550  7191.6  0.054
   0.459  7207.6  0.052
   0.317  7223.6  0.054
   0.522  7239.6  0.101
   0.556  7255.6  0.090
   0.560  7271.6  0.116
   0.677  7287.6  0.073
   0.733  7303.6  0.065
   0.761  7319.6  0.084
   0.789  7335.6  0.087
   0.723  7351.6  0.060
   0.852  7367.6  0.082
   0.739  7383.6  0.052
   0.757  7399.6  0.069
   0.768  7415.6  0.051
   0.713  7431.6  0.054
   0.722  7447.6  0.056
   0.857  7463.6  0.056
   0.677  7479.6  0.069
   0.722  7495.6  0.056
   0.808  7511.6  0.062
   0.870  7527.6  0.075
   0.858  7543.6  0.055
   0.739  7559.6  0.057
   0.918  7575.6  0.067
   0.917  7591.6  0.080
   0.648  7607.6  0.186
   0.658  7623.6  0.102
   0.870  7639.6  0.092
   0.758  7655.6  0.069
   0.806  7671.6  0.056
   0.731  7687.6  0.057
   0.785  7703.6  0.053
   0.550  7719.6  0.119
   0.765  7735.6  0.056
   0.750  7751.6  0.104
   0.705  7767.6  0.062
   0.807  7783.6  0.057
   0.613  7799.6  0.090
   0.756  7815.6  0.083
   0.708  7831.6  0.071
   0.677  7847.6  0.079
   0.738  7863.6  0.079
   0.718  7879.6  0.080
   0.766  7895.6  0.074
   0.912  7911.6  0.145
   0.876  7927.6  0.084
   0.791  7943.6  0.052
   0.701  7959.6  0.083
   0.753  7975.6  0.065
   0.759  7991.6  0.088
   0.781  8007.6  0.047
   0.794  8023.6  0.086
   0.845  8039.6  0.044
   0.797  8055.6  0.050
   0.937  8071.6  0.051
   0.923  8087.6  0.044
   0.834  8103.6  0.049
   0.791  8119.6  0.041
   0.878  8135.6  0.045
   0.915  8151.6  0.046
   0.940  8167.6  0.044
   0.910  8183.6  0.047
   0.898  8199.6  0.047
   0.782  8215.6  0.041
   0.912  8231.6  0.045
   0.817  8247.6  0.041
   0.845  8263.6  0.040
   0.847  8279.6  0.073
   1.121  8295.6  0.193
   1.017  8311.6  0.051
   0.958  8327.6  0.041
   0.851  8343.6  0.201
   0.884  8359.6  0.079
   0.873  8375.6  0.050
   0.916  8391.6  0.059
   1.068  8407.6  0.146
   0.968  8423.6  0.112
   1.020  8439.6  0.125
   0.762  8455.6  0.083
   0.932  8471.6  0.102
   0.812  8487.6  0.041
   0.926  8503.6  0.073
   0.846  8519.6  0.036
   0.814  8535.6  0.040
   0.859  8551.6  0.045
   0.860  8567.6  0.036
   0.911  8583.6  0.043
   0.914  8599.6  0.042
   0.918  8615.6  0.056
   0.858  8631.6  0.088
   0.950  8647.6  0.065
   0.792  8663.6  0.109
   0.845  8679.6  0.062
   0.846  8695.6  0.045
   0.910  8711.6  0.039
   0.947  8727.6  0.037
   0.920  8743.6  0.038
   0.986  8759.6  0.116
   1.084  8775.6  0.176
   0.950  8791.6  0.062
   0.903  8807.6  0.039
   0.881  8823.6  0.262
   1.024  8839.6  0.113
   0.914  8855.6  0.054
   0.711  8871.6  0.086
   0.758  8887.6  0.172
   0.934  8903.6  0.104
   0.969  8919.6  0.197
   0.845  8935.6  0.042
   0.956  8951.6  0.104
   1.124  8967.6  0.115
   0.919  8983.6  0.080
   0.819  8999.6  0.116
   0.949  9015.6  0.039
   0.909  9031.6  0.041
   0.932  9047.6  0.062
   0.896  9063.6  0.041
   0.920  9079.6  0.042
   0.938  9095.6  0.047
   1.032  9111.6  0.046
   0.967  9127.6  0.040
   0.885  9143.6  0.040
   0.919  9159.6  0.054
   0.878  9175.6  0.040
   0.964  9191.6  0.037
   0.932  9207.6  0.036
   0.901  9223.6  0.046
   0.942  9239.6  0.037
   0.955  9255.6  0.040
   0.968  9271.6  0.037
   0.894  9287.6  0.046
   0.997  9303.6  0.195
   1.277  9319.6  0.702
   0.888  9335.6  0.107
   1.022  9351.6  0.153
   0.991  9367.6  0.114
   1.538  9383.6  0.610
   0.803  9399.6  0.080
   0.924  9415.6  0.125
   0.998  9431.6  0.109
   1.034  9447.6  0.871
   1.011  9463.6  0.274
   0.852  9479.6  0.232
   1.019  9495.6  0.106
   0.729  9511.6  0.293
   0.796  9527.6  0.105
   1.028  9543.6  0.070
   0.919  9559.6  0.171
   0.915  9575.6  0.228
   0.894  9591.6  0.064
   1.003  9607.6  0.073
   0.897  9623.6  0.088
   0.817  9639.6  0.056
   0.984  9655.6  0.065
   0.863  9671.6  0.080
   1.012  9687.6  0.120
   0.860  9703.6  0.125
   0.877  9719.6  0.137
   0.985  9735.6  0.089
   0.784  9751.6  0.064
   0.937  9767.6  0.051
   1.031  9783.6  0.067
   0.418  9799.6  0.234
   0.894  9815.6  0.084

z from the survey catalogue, 0.82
